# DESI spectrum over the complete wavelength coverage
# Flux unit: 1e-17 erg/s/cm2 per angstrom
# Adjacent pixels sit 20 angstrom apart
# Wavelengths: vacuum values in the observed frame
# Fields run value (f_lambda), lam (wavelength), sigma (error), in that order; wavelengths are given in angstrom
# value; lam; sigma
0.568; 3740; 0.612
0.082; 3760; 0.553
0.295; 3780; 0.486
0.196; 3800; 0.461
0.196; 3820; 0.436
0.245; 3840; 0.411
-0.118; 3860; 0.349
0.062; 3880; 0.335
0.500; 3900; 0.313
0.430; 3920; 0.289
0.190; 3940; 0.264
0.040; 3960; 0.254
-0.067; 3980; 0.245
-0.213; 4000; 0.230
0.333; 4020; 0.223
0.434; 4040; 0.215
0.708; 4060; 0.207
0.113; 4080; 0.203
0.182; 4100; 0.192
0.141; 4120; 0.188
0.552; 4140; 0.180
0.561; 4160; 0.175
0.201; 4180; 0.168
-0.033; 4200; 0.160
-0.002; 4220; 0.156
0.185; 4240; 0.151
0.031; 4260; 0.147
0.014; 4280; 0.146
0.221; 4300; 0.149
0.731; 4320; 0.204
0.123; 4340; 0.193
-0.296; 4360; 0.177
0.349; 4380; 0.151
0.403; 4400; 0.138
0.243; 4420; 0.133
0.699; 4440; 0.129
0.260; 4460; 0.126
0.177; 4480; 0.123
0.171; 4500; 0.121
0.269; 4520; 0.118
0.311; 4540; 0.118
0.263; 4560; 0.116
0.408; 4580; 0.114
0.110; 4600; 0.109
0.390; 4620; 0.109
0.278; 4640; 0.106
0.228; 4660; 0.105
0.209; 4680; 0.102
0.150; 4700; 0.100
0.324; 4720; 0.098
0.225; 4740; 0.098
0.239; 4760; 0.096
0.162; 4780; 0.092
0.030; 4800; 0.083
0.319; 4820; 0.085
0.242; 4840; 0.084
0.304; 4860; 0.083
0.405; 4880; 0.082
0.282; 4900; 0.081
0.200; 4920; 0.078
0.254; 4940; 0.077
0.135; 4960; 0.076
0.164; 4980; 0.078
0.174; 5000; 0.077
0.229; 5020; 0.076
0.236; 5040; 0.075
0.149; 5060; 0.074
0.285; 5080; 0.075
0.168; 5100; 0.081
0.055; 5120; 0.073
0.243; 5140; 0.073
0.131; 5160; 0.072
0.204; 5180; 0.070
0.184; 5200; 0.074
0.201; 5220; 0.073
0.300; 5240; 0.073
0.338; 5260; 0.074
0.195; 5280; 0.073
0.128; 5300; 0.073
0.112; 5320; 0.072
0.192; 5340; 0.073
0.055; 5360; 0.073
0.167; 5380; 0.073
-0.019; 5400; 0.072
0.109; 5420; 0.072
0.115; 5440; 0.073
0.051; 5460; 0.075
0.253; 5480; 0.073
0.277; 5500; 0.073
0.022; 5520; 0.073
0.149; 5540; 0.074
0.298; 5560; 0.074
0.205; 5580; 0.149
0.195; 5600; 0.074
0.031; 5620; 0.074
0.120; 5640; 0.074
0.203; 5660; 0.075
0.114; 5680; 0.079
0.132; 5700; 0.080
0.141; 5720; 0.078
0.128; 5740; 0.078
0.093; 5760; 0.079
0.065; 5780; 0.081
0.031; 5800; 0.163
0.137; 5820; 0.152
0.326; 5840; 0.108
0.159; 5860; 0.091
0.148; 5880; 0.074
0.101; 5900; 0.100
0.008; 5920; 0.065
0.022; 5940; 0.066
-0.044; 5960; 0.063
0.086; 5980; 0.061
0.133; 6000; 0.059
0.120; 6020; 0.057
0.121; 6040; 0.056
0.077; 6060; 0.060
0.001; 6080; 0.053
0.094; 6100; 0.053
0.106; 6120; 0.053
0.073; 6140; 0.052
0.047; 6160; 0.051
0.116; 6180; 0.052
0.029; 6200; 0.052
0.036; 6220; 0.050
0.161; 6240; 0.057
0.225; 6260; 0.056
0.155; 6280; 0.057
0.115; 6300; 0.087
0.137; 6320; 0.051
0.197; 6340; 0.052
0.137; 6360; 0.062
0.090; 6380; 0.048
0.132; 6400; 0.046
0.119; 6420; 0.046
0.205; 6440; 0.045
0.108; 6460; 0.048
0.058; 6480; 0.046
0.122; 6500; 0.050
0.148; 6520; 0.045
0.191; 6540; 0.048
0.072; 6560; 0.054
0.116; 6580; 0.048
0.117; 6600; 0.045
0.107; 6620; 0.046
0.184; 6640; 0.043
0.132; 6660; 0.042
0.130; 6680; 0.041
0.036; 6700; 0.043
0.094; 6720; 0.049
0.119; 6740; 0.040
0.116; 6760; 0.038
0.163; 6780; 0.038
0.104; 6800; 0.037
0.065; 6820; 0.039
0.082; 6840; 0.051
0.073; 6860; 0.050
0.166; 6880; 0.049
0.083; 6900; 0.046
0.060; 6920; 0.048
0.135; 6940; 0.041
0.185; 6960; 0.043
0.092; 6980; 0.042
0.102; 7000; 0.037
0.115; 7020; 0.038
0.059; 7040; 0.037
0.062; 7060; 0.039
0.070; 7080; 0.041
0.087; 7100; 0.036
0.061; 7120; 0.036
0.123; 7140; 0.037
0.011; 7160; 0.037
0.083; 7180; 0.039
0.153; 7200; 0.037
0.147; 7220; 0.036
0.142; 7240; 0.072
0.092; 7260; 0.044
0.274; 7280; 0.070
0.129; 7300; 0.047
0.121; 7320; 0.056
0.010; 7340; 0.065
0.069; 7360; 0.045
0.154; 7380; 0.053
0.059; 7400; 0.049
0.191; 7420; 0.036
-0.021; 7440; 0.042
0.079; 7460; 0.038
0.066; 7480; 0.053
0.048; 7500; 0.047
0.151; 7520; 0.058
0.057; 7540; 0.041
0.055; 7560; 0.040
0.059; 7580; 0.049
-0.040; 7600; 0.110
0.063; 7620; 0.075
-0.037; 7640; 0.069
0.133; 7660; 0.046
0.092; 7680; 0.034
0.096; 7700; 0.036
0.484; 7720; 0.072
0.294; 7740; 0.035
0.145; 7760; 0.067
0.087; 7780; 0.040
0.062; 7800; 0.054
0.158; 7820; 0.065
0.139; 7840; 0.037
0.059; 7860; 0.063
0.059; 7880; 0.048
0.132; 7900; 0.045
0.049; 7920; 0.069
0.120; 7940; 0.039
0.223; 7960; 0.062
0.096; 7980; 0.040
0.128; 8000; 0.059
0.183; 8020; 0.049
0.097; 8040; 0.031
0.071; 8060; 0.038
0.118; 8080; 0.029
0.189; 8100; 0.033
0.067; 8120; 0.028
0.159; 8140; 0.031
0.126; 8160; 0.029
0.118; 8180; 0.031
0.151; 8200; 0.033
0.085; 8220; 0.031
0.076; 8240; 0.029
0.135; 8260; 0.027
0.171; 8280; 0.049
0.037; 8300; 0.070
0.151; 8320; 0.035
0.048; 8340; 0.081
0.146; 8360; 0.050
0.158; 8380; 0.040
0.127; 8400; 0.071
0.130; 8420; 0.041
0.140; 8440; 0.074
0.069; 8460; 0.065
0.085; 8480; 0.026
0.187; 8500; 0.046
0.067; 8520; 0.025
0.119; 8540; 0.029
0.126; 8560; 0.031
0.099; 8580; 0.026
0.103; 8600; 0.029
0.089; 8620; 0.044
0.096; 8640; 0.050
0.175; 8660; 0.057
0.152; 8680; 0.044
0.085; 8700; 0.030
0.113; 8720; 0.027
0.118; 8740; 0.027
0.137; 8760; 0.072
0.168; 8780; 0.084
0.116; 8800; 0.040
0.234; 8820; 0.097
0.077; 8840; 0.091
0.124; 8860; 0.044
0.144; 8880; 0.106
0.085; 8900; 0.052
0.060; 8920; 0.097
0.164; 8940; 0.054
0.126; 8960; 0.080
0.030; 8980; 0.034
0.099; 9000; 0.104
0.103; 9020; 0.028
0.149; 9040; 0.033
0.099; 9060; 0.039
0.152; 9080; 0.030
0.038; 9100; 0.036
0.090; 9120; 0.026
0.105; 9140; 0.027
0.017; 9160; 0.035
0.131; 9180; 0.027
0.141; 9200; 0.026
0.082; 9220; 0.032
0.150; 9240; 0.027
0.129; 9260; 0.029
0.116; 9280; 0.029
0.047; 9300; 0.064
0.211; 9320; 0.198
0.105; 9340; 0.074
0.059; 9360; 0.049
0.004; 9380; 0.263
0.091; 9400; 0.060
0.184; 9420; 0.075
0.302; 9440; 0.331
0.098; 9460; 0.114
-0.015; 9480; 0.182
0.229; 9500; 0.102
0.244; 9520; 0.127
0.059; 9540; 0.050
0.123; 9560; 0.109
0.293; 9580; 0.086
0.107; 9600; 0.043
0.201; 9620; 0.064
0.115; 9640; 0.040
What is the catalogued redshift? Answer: 1.073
